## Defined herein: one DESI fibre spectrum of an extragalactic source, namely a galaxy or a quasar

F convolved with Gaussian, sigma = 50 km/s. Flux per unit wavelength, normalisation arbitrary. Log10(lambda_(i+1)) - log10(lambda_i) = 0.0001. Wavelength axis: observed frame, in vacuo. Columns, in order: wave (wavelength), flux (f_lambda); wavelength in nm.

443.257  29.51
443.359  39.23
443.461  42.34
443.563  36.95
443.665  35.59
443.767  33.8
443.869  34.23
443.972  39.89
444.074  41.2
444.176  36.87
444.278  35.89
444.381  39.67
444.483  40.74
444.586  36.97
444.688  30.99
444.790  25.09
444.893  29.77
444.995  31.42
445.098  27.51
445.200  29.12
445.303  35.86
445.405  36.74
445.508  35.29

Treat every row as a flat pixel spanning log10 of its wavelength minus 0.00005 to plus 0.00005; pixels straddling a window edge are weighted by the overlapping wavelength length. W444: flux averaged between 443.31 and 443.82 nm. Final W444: 37.6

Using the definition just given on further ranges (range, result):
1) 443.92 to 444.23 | 39.3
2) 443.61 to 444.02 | 35.8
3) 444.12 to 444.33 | 36.5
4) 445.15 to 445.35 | 32.4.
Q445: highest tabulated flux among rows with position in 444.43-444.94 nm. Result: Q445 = 40.74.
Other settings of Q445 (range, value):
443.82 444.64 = 41.2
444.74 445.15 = 31.42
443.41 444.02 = 42.34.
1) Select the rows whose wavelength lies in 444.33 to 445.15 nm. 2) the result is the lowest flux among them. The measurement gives 25.09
